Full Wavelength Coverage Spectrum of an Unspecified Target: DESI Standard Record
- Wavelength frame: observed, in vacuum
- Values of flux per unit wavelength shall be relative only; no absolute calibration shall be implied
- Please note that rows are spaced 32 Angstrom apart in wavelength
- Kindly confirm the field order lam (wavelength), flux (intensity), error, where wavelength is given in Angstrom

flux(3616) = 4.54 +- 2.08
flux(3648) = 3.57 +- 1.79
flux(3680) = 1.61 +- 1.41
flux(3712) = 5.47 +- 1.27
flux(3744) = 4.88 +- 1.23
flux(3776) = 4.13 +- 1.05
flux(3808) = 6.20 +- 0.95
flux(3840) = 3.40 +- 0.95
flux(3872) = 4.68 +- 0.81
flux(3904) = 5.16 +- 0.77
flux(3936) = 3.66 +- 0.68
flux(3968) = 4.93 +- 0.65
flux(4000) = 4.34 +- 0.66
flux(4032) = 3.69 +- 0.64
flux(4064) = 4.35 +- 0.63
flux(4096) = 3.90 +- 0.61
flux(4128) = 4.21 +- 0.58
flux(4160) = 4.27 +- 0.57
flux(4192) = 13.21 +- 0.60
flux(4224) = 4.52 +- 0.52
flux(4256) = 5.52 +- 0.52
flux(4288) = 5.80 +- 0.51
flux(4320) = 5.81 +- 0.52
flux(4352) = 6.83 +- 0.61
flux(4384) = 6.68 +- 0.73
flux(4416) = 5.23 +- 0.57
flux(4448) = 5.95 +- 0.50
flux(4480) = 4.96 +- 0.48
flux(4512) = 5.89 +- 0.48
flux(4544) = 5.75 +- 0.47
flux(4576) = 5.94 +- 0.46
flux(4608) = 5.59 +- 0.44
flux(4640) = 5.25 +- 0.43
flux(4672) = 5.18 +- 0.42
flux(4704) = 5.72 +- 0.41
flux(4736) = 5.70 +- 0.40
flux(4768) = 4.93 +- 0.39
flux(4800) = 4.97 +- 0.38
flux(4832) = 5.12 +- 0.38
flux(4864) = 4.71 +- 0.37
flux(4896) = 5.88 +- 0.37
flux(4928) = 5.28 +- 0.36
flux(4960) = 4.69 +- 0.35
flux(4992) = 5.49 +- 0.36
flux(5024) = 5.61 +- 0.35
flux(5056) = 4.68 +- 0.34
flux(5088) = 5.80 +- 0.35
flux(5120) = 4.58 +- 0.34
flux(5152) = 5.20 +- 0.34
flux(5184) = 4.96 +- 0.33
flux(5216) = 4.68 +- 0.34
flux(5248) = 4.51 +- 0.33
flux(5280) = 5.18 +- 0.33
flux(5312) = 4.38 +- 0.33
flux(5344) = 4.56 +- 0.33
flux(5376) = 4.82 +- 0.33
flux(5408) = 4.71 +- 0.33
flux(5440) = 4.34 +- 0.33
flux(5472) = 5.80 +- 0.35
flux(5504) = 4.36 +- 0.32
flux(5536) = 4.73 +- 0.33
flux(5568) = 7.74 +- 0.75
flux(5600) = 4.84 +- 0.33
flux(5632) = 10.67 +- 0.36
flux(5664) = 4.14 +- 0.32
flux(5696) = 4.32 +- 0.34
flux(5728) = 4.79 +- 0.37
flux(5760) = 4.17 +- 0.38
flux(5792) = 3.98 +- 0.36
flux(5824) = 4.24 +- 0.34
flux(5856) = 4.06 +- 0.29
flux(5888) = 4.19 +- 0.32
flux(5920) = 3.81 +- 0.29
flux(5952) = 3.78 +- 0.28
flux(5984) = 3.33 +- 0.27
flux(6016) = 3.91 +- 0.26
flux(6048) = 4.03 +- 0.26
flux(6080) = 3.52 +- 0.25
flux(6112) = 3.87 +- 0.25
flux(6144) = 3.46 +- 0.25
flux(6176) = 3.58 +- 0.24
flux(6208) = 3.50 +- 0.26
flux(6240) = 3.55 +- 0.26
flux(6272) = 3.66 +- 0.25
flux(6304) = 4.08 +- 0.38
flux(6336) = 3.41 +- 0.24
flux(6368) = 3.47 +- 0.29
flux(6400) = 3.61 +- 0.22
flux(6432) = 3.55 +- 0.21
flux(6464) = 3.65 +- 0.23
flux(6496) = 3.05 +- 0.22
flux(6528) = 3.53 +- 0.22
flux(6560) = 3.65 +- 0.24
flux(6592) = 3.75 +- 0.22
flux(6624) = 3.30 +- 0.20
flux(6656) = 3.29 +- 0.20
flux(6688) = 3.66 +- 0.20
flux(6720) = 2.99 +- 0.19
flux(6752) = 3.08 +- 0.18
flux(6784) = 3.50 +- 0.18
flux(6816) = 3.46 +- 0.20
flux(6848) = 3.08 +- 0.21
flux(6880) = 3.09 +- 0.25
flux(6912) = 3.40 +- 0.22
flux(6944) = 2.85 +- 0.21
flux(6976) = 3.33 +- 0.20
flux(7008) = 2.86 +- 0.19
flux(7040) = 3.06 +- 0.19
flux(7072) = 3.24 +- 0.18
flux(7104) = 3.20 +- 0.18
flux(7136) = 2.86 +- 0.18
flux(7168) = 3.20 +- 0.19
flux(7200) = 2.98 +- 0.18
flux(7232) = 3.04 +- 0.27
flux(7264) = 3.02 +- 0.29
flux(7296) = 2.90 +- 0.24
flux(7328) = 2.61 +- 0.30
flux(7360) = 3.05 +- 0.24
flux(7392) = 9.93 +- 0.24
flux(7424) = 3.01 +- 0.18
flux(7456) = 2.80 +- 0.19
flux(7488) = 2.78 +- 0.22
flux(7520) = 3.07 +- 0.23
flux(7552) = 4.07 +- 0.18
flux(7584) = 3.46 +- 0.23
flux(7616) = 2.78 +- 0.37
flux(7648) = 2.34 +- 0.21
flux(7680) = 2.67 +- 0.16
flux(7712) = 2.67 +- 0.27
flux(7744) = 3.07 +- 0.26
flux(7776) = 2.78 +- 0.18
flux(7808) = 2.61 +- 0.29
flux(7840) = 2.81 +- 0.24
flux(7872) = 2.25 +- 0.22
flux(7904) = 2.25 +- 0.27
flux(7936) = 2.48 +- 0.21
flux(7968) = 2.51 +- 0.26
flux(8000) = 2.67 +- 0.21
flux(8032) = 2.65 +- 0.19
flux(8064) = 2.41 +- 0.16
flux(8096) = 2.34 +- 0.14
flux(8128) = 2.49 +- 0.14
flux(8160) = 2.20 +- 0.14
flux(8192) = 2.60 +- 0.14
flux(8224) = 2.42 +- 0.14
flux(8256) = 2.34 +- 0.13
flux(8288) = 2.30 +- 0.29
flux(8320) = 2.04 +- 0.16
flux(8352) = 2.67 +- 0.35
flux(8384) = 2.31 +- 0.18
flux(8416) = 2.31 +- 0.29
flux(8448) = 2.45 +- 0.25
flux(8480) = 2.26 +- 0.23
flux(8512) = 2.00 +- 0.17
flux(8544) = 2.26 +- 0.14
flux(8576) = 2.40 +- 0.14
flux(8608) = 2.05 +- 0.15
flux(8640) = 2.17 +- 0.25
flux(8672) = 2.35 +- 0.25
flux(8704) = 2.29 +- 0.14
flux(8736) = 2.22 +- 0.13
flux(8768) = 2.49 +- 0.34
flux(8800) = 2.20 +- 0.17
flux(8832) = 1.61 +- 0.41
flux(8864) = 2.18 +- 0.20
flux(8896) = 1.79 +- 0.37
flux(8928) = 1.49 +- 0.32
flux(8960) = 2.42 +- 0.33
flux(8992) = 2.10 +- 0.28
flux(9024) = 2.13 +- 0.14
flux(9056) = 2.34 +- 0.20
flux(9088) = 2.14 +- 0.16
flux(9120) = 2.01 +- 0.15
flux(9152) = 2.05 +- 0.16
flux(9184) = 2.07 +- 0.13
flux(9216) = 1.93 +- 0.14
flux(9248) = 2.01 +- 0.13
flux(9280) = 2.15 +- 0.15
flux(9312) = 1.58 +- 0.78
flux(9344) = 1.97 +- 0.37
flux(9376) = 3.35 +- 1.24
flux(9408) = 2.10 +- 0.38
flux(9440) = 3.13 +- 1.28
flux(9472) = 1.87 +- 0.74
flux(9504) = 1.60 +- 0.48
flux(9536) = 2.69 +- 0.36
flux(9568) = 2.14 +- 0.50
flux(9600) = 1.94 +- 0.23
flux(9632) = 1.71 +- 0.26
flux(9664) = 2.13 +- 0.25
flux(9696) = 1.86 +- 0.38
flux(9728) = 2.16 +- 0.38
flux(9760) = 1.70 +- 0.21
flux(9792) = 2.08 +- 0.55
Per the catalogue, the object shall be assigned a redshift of 0.124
